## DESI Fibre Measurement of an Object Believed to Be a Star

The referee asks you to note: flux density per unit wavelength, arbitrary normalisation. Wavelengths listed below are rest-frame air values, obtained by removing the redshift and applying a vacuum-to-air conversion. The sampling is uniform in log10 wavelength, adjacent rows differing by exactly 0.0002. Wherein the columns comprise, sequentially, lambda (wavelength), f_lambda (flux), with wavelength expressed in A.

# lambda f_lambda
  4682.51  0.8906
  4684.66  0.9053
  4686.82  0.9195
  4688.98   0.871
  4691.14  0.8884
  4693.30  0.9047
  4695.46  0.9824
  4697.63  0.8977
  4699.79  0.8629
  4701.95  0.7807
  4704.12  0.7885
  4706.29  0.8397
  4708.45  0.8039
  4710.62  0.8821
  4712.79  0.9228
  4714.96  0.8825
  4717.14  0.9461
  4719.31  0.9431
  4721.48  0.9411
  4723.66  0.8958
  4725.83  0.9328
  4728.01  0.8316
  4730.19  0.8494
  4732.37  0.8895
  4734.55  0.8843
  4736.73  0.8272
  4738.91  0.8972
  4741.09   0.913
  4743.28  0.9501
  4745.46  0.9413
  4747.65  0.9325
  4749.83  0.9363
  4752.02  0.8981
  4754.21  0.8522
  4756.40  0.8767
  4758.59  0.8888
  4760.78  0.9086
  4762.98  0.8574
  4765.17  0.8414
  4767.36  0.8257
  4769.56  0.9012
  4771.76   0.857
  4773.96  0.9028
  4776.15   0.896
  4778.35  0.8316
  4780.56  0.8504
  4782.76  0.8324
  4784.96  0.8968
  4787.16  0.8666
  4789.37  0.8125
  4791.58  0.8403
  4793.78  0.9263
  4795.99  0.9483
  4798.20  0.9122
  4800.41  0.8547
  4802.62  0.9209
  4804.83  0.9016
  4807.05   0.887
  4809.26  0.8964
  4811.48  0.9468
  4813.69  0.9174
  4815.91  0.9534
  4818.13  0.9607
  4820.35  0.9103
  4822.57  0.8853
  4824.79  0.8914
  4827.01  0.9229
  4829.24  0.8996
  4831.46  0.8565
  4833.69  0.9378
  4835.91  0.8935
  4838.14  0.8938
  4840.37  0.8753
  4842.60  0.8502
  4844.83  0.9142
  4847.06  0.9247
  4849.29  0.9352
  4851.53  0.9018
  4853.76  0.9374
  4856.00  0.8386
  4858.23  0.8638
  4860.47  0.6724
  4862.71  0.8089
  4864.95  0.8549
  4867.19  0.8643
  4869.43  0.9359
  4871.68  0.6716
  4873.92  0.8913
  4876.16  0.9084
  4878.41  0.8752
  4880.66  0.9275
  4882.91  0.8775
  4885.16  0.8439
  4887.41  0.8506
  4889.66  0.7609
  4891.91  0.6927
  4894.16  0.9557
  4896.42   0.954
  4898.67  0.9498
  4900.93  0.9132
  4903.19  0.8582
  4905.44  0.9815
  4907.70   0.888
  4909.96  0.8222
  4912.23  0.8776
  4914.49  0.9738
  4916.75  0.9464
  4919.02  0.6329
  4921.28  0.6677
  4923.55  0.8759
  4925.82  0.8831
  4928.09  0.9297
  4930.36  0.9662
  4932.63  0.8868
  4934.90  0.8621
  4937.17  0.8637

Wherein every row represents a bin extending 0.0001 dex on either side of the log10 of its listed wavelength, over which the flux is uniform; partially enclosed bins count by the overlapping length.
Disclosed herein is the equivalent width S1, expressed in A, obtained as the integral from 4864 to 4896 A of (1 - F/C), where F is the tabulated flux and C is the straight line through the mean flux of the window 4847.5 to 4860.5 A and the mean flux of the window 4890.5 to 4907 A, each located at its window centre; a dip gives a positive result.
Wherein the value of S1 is 1.3 A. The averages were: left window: 0.877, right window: 0.898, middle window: 0.853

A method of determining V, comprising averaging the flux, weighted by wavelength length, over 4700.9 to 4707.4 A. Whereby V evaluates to 0.803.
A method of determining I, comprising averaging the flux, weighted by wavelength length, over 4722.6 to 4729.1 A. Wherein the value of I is 0.887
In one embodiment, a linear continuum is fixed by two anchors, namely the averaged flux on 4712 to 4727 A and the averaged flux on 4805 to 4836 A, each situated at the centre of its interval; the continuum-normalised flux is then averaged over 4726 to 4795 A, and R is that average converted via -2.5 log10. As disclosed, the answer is 0.05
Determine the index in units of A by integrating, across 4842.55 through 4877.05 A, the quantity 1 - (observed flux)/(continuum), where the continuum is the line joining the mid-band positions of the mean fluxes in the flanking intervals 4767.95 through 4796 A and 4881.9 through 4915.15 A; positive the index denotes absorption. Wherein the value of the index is 0.6 A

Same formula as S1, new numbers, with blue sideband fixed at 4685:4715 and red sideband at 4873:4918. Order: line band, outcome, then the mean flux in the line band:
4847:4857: -0.3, 0.906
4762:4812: 0.1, 0.878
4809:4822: -0.7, 0.931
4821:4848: -0.4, 0.896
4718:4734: -0.4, 0.898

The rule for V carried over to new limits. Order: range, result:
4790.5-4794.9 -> 0.885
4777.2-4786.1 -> 0.853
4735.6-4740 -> 0.863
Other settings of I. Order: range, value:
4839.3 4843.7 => 0.863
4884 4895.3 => 0.821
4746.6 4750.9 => 0.936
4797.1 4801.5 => 0.884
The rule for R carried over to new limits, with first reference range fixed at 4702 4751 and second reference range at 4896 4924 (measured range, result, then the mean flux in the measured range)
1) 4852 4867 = 0.05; 0.835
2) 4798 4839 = -0.03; 0.907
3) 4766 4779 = 0.02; 0.87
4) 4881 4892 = 0.06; 0.824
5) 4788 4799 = 0.00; 0.886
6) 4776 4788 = 0.03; 0.86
